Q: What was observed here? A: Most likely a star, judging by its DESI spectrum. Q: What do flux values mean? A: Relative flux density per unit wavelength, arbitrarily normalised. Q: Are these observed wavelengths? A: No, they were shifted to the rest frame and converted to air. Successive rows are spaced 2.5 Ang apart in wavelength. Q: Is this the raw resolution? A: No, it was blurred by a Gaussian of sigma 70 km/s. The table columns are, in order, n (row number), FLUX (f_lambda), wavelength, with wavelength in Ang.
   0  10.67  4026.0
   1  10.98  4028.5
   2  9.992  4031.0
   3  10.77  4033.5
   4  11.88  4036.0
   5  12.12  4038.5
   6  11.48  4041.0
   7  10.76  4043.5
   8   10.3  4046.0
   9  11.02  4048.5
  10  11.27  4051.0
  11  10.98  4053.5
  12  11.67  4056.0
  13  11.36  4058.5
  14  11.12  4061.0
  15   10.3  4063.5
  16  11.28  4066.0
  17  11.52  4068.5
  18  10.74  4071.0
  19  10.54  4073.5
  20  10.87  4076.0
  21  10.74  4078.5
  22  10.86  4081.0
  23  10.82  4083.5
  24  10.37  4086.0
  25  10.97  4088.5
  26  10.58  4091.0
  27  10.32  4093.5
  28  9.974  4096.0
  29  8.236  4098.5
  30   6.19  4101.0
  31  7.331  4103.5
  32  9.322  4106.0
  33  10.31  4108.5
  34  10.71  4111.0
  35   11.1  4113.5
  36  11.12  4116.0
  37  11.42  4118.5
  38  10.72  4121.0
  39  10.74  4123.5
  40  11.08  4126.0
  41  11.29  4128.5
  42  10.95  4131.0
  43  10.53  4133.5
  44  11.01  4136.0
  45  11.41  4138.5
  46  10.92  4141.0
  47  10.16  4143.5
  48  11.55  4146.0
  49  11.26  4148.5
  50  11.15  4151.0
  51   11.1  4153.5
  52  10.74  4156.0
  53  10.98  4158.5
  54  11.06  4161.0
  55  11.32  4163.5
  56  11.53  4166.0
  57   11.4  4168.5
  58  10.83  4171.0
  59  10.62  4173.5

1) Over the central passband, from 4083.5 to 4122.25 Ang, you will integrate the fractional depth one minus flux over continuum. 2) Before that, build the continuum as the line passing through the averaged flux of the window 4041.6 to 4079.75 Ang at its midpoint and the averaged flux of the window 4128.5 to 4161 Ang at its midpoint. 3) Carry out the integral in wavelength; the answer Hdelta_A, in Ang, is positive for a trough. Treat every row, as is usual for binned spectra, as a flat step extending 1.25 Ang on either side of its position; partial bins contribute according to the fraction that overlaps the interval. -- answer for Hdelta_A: 3.7 Ang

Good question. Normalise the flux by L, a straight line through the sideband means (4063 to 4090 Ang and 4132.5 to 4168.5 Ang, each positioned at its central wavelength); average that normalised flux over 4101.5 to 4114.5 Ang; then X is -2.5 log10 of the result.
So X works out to 0.15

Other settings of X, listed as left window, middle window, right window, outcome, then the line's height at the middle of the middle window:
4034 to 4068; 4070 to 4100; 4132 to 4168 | 0.077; 11.1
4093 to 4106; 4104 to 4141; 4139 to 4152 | -0.114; 9.71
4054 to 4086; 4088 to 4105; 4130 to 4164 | 0.215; 11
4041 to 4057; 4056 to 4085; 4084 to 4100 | -0.042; 10.5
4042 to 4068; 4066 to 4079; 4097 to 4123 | -0.033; 10.6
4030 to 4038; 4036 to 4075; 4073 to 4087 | -0.024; 10.9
